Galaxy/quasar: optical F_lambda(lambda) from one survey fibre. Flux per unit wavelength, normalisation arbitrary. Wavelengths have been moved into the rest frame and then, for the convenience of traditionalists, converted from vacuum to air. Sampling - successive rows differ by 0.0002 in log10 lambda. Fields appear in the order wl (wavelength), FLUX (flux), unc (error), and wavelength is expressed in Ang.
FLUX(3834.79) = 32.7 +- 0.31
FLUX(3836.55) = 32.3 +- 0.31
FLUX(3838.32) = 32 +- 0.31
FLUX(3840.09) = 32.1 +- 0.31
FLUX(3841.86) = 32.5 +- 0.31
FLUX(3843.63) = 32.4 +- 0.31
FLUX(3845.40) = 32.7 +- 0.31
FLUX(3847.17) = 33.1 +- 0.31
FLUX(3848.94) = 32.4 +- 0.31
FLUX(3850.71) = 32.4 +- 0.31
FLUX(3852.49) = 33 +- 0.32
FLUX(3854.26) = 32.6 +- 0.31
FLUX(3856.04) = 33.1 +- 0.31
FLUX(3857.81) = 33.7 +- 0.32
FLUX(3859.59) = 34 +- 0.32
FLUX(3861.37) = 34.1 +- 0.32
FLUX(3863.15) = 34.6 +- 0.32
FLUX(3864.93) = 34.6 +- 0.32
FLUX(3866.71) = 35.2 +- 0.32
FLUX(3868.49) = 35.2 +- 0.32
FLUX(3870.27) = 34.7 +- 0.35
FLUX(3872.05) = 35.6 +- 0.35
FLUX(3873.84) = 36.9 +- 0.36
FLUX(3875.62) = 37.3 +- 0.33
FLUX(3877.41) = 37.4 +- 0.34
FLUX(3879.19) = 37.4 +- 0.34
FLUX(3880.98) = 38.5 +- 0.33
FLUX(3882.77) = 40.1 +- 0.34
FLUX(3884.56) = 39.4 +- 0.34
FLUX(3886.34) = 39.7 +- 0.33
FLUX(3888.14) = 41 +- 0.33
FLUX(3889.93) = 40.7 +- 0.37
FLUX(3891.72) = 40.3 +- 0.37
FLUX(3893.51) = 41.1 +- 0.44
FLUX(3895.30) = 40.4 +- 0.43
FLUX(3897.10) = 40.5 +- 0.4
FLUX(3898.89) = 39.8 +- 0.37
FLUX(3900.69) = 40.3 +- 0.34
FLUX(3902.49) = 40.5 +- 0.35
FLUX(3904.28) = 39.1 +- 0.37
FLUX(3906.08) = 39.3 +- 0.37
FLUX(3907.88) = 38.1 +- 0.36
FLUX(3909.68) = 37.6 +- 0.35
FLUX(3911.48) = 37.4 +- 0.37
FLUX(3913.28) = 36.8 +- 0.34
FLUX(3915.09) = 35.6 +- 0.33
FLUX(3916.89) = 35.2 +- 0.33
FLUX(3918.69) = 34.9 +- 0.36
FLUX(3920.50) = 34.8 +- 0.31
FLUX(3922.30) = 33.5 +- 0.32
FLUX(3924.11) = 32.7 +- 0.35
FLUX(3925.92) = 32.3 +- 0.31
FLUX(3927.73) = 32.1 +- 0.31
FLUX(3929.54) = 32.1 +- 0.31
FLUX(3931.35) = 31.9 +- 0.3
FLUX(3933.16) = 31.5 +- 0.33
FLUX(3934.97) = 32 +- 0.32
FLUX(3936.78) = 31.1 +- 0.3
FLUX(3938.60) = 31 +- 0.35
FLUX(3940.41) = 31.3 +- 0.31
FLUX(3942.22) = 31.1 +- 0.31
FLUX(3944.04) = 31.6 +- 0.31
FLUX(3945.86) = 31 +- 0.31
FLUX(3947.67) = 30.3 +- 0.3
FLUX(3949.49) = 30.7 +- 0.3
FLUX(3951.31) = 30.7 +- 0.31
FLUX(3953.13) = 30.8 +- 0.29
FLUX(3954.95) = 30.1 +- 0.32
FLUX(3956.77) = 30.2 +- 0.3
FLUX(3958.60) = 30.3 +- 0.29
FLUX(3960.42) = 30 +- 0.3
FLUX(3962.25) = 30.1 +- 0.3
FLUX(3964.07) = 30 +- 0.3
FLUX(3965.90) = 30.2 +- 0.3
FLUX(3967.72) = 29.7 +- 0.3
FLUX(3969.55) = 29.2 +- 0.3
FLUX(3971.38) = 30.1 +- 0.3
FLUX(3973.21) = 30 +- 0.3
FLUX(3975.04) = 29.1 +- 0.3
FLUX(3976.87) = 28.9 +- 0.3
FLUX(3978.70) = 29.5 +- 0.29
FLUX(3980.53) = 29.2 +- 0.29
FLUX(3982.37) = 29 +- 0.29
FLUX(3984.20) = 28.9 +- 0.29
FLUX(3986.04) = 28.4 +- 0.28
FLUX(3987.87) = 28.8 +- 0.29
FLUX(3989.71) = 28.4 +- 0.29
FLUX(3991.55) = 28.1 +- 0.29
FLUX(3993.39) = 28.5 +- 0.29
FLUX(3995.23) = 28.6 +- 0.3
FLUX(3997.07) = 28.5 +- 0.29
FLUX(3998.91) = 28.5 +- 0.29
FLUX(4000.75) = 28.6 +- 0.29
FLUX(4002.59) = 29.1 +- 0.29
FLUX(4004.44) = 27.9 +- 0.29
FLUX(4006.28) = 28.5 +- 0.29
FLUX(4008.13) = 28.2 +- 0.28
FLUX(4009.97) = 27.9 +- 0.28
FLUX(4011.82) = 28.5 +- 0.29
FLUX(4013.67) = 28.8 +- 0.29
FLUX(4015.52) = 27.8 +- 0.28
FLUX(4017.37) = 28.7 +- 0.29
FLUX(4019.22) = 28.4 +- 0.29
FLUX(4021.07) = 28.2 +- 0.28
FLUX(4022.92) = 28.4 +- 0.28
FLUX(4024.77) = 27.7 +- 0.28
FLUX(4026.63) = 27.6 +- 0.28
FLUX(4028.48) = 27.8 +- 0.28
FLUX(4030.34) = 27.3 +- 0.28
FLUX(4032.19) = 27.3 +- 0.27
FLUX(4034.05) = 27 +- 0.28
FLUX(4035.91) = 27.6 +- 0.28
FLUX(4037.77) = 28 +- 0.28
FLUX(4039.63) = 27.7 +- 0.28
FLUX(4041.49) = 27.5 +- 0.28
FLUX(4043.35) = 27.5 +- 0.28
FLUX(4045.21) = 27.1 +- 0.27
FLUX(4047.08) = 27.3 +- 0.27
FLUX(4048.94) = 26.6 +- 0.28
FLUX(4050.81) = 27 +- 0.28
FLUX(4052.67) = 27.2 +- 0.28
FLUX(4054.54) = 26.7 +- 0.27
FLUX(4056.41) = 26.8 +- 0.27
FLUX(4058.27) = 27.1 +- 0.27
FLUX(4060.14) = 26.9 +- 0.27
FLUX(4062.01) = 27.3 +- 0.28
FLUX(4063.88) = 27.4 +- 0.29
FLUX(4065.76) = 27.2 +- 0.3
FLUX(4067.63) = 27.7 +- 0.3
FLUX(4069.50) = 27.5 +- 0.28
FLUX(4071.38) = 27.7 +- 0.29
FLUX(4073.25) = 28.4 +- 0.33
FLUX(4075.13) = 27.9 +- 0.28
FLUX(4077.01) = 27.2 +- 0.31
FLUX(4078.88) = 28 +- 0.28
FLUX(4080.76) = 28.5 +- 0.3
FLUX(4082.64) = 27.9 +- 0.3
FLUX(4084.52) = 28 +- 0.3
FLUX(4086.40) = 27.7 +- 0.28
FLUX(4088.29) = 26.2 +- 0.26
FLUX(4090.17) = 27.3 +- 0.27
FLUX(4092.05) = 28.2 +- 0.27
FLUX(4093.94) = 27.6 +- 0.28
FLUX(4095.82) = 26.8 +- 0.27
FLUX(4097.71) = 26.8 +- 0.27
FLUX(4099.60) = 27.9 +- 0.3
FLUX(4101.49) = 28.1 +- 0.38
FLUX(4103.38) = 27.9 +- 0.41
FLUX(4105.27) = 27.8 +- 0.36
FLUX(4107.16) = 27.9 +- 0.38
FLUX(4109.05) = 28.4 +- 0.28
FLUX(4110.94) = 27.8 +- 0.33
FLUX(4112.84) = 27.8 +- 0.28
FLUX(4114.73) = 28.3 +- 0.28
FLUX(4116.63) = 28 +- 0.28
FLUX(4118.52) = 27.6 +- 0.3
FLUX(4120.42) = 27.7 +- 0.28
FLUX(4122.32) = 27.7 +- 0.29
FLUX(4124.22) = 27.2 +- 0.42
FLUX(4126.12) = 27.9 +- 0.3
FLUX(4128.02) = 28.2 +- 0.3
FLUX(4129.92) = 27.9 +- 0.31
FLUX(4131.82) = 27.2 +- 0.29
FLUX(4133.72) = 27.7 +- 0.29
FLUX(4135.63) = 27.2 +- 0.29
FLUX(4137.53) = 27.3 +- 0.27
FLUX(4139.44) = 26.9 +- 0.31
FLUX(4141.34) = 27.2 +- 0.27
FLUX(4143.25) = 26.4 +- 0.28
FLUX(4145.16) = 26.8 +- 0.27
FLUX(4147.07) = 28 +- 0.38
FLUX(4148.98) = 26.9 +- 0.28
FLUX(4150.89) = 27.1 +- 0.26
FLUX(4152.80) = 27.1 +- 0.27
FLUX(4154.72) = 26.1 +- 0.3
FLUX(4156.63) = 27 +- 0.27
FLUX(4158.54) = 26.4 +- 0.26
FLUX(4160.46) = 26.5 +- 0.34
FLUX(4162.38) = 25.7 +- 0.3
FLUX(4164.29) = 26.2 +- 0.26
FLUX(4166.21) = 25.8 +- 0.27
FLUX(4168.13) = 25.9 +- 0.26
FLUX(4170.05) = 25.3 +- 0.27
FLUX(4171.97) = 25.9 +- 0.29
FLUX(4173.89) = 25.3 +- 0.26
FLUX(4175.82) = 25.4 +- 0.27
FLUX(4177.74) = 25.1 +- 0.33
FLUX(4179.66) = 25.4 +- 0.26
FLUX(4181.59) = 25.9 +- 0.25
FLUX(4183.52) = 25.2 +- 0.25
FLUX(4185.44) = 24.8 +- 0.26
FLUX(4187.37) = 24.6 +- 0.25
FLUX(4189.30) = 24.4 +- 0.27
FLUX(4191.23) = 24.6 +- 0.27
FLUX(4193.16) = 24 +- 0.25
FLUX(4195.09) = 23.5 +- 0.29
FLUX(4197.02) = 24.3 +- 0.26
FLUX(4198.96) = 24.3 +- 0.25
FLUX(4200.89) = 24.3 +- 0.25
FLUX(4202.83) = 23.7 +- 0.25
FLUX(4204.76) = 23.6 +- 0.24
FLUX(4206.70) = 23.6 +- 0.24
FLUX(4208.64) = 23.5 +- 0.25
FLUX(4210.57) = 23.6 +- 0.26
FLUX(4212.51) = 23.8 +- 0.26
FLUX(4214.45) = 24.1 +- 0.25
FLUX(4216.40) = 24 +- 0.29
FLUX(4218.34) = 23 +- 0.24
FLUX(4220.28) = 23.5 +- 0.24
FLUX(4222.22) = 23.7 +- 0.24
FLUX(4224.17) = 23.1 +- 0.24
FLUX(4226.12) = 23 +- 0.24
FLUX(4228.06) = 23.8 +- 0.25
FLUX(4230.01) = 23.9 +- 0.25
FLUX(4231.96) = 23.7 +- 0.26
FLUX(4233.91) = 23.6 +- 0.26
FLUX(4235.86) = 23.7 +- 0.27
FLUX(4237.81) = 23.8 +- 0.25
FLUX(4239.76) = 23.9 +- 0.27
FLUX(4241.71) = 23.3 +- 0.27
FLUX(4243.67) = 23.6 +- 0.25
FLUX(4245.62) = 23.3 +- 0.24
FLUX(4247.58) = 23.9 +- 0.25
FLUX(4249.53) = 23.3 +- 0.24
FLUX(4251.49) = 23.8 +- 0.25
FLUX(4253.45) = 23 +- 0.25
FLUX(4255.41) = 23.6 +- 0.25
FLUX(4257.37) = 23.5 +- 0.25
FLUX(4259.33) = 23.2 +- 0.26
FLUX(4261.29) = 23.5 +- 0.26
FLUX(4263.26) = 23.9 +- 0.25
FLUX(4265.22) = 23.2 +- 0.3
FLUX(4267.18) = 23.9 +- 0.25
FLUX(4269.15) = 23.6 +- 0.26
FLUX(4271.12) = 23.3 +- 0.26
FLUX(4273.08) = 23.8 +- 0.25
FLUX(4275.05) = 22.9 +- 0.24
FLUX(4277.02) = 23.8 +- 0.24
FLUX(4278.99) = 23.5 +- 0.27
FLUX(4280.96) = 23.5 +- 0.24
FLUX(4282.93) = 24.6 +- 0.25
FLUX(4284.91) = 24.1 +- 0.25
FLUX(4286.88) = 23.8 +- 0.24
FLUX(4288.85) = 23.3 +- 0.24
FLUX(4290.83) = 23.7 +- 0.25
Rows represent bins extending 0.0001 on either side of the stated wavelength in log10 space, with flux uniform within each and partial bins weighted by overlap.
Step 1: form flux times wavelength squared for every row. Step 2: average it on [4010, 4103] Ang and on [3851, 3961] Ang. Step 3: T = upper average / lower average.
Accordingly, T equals 0.8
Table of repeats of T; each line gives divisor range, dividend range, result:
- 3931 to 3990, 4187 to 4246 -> 0.89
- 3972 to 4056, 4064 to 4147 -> 1.03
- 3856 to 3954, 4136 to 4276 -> 0.80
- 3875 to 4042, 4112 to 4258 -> 0.88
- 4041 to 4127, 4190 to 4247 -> 0.92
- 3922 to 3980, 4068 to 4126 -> 0.97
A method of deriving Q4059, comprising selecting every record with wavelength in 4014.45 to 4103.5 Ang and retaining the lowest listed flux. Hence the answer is 26.2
